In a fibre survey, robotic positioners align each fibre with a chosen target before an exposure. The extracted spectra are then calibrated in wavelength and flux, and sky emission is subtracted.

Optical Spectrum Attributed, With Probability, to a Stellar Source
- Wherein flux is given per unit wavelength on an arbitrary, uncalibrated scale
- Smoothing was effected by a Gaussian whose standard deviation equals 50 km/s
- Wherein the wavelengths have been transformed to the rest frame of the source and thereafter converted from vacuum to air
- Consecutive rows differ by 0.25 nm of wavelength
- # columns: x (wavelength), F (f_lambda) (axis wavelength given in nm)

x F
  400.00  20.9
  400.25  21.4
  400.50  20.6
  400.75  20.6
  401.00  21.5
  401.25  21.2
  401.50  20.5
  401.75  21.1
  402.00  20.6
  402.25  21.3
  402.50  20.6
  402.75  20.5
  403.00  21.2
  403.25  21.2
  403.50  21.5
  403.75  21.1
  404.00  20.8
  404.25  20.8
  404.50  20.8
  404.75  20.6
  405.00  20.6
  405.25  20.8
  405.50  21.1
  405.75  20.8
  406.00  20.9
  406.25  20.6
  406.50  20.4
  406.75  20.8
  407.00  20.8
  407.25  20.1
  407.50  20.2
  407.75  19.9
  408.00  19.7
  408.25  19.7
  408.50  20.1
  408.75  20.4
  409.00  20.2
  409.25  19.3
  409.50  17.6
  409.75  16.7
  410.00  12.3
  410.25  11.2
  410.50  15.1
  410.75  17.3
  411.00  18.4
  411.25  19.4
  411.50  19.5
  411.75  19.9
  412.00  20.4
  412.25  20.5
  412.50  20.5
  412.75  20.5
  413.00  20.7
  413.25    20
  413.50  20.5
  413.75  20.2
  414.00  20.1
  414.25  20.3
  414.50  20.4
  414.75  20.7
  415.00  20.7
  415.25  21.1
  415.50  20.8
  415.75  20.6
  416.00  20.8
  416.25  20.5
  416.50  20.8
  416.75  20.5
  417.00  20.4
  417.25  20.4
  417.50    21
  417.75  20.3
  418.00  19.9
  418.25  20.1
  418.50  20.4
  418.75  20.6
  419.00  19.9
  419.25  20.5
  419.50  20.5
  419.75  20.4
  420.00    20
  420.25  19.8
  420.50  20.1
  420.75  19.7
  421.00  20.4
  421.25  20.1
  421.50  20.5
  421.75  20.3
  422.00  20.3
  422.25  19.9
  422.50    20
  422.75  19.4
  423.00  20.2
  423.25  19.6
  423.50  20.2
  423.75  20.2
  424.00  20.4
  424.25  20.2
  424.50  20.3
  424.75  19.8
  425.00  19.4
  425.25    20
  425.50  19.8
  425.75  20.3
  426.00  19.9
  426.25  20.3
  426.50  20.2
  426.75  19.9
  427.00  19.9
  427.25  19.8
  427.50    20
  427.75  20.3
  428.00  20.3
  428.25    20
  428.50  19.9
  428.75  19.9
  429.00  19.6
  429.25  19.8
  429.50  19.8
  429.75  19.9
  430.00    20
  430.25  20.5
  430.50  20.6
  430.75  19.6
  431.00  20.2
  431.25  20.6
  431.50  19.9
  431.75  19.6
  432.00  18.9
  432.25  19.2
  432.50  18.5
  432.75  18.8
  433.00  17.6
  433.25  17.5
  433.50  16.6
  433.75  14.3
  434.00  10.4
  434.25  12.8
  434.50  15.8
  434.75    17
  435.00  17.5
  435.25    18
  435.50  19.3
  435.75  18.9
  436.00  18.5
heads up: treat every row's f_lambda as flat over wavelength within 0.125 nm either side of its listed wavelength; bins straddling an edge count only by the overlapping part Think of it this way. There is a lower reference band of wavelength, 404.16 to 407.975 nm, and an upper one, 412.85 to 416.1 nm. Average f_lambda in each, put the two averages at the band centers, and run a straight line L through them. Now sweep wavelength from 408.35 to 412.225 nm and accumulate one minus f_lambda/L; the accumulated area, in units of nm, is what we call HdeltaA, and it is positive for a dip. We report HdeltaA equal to 0.49 nm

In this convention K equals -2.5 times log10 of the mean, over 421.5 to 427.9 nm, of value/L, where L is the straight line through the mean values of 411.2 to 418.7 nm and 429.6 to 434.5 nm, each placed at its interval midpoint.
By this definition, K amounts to -0.05 mag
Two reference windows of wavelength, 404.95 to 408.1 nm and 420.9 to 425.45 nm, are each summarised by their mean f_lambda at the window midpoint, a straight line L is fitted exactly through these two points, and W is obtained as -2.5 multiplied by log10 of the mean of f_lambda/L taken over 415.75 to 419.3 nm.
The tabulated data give -0.01 mag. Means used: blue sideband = 20.5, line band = 20.4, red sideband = 20.1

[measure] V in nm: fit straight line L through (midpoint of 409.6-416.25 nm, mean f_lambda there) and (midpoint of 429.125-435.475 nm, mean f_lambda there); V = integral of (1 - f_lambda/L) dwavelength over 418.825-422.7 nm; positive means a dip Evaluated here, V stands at -0.28 nm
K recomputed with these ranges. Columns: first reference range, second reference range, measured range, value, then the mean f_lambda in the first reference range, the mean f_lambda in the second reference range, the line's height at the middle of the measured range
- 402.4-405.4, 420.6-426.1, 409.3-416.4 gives 0.07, 20.9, 20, 20.5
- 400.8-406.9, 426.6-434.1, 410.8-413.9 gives 0.02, 20.9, 19.1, 20.3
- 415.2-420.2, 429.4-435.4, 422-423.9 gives -0.02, 20.5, 18.1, 19.6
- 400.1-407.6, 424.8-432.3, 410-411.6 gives 0.25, 20.8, 19.9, 20.6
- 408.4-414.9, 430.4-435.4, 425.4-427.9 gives -0.11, 18.9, 17.7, 18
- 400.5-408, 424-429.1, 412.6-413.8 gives 0.00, 20.8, 20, 20.5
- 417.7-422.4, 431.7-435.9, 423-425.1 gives -0.04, 20.2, 17.1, 19.3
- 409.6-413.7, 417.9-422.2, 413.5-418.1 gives -0.07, 18.3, 20.2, 19.3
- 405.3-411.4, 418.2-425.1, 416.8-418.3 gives -0.03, 18.9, 20.1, 19.7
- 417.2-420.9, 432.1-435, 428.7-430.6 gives -0.15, 20.2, 16.3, 17.4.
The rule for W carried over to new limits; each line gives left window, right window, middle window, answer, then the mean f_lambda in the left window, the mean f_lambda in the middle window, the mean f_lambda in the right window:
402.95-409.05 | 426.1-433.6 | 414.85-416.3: -0.030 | 20.6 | 20.8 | 19.6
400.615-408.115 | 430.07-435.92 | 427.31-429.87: -0.089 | 20.8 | 19.9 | 17.9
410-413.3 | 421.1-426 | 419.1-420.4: -0.038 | 18.5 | 20.2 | 20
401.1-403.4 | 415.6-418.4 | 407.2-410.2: 0.116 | 20.9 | 18.6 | 20.5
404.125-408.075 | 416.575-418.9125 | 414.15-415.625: -0.012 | 20.6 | 20.7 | 20.4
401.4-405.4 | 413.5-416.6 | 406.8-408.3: 0.035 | 20.9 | 20.1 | 20.6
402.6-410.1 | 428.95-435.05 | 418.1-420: -0.064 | 20.1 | 20.3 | 18.2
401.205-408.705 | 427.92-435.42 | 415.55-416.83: -0.050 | 20.7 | 20.7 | 18.4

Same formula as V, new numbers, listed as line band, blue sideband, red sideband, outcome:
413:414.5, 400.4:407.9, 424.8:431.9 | 0.014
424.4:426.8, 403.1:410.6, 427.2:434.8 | -0.146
